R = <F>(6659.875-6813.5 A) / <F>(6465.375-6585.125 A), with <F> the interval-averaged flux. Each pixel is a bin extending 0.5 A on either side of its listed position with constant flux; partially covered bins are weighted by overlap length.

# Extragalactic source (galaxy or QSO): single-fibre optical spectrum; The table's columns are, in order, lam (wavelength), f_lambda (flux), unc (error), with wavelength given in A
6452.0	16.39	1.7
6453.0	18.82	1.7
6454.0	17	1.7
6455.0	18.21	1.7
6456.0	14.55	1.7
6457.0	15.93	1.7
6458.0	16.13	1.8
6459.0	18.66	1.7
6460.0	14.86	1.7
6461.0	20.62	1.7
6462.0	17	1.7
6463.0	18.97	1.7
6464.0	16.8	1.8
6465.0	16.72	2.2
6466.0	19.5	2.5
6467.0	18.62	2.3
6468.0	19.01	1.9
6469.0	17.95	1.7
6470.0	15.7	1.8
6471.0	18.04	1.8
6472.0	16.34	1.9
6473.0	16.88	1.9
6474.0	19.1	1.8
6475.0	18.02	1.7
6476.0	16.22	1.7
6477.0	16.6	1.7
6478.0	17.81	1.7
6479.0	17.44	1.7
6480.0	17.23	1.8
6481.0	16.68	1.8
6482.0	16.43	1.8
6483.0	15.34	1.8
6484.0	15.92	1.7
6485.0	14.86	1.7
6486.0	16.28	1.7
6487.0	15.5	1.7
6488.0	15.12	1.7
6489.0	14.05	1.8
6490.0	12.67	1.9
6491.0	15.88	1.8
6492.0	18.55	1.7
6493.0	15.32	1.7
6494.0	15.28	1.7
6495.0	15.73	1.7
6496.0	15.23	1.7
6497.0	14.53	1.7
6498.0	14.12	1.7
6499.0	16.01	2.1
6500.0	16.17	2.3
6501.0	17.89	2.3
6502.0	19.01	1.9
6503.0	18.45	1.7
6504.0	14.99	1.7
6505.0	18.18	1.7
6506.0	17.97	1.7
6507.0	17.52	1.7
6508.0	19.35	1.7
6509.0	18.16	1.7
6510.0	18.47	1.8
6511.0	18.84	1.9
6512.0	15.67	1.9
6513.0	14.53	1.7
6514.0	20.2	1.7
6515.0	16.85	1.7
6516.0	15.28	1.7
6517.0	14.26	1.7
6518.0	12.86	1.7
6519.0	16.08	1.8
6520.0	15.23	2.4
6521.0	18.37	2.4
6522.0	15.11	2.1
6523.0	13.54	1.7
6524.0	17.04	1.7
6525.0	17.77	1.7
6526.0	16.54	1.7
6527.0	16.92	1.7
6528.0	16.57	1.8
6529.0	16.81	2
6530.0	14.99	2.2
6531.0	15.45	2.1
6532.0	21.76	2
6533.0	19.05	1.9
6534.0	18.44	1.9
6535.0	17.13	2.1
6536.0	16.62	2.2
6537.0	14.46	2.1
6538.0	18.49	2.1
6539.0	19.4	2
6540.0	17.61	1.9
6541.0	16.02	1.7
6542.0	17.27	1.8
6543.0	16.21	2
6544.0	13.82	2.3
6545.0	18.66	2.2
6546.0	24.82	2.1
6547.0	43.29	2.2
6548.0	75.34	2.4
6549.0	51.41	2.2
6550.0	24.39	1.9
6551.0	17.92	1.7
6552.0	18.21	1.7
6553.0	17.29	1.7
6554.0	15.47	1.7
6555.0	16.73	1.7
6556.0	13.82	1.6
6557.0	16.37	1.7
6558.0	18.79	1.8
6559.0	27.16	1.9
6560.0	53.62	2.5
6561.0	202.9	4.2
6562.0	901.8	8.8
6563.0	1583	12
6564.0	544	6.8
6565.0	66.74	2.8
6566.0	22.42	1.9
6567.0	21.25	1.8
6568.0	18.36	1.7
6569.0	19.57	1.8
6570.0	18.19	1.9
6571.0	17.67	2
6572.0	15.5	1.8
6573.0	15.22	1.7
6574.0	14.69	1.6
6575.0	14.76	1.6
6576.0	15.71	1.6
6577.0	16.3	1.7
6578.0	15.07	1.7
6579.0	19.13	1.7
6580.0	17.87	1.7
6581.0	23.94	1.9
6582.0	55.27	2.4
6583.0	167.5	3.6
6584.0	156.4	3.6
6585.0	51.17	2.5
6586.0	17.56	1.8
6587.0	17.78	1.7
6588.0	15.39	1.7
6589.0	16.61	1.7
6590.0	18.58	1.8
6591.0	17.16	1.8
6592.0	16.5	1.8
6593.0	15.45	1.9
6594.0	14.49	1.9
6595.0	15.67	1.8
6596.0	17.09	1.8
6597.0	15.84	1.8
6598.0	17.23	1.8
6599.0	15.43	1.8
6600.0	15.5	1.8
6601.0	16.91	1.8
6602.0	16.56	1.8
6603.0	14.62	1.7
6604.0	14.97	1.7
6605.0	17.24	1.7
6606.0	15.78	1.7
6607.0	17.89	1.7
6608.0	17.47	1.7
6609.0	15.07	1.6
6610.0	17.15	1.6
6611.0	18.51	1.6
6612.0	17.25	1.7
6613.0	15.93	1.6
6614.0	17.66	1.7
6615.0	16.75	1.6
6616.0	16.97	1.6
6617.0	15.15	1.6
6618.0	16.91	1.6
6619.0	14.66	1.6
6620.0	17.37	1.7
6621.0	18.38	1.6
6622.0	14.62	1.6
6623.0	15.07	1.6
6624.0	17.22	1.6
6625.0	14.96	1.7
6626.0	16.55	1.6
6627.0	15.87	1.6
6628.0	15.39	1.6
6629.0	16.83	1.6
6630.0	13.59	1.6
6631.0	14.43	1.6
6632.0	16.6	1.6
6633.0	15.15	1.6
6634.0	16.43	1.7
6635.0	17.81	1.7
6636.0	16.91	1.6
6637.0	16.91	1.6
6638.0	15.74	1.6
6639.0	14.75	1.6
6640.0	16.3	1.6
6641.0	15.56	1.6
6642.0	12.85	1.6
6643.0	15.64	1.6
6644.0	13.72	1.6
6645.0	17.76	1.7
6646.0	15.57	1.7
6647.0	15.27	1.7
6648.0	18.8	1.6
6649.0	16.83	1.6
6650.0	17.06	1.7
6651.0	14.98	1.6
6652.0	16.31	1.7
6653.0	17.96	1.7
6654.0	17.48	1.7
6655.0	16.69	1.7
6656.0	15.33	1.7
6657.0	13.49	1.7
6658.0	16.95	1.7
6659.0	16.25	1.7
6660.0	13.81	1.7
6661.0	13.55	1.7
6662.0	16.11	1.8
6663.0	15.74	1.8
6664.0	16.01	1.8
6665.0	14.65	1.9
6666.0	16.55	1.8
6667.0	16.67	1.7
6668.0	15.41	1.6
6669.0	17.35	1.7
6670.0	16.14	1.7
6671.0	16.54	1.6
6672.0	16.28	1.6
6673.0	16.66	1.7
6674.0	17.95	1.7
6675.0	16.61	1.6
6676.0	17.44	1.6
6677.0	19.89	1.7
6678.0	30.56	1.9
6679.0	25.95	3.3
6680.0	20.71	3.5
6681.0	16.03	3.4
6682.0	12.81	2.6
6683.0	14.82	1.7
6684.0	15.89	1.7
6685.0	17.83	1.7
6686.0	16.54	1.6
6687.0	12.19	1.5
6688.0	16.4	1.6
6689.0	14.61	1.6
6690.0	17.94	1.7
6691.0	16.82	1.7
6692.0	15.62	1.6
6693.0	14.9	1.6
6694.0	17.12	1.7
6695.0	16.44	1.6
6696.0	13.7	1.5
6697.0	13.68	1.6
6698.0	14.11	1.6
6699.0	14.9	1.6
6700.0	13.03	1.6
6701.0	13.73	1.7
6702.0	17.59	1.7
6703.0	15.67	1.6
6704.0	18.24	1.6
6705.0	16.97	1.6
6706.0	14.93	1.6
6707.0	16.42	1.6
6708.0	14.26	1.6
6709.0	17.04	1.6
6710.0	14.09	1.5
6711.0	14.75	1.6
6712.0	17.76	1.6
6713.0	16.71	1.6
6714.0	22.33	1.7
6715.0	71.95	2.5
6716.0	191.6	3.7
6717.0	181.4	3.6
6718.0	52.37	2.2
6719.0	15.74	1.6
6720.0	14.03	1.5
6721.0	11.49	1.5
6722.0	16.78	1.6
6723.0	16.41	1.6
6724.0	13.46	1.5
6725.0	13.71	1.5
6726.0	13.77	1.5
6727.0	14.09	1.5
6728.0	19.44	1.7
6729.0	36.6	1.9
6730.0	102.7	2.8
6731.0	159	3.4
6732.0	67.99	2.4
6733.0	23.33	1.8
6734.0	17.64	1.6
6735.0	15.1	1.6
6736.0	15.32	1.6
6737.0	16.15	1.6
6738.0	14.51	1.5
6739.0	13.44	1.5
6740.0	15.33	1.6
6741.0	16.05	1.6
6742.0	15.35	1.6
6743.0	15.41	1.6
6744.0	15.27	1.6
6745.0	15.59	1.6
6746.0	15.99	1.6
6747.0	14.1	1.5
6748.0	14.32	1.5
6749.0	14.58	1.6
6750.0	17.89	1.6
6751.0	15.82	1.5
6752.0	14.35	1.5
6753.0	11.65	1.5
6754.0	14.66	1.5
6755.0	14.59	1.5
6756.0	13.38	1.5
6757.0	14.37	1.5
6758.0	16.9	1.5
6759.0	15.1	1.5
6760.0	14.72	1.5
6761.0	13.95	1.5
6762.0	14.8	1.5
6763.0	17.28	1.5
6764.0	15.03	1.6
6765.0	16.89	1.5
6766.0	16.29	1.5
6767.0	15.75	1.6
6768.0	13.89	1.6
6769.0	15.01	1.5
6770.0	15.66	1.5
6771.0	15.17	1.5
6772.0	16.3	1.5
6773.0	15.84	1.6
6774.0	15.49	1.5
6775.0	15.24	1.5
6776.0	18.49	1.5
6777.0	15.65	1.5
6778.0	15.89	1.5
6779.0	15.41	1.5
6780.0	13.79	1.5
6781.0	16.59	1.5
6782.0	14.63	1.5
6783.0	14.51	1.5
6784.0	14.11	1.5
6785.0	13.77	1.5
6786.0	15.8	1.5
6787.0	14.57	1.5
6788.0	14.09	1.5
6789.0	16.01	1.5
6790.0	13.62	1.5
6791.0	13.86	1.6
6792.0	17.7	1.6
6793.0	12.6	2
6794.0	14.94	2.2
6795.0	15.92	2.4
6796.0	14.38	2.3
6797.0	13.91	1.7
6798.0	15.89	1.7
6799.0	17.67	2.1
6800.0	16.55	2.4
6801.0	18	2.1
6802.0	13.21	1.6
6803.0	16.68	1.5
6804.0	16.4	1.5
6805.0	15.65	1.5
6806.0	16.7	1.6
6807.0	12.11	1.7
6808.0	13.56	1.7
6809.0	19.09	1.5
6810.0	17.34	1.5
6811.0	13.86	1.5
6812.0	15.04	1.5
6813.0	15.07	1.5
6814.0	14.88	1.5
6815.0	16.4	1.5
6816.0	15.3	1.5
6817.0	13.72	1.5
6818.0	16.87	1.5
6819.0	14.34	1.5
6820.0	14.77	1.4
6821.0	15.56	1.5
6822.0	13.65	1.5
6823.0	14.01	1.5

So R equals 0.4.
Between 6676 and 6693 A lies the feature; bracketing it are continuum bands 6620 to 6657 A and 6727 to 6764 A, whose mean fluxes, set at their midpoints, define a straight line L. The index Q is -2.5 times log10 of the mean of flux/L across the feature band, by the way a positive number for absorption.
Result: 0.09 mag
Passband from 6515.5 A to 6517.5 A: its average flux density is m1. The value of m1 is 14.8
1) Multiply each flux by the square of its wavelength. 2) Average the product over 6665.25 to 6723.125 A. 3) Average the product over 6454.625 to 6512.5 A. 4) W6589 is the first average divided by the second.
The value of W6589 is 1.52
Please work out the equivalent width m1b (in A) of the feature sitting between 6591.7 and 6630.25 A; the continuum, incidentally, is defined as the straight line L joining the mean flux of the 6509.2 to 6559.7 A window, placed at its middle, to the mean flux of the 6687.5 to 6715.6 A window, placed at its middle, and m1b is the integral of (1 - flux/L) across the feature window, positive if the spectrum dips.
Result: 6.0 A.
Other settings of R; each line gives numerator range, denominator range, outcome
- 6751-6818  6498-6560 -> 0.78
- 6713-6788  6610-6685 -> 1.53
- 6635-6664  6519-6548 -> 0.83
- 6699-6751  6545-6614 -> 0.42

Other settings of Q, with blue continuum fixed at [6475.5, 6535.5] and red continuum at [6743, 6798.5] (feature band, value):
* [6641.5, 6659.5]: -0.02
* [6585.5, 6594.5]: -0.04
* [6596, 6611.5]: -0.03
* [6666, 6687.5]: -0.13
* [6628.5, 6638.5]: -0.01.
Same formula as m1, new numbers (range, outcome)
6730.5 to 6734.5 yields 67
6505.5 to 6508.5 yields 18.3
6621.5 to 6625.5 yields 15.5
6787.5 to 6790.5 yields 14.6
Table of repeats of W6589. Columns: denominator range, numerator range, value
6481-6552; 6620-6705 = 0.92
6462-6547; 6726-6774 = 1.38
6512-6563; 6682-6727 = 0.47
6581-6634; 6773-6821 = 0.70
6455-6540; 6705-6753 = 1.98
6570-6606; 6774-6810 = 0.61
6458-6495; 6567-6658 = 1.27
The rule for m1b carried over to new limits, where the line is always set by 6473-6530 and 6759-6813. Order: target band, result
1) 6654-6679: -1.8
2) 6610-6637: -0.5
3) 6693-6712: 0.3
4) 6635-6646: 0.1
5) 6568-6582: -2.1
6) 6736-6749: 0.4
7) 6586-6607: -0.3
